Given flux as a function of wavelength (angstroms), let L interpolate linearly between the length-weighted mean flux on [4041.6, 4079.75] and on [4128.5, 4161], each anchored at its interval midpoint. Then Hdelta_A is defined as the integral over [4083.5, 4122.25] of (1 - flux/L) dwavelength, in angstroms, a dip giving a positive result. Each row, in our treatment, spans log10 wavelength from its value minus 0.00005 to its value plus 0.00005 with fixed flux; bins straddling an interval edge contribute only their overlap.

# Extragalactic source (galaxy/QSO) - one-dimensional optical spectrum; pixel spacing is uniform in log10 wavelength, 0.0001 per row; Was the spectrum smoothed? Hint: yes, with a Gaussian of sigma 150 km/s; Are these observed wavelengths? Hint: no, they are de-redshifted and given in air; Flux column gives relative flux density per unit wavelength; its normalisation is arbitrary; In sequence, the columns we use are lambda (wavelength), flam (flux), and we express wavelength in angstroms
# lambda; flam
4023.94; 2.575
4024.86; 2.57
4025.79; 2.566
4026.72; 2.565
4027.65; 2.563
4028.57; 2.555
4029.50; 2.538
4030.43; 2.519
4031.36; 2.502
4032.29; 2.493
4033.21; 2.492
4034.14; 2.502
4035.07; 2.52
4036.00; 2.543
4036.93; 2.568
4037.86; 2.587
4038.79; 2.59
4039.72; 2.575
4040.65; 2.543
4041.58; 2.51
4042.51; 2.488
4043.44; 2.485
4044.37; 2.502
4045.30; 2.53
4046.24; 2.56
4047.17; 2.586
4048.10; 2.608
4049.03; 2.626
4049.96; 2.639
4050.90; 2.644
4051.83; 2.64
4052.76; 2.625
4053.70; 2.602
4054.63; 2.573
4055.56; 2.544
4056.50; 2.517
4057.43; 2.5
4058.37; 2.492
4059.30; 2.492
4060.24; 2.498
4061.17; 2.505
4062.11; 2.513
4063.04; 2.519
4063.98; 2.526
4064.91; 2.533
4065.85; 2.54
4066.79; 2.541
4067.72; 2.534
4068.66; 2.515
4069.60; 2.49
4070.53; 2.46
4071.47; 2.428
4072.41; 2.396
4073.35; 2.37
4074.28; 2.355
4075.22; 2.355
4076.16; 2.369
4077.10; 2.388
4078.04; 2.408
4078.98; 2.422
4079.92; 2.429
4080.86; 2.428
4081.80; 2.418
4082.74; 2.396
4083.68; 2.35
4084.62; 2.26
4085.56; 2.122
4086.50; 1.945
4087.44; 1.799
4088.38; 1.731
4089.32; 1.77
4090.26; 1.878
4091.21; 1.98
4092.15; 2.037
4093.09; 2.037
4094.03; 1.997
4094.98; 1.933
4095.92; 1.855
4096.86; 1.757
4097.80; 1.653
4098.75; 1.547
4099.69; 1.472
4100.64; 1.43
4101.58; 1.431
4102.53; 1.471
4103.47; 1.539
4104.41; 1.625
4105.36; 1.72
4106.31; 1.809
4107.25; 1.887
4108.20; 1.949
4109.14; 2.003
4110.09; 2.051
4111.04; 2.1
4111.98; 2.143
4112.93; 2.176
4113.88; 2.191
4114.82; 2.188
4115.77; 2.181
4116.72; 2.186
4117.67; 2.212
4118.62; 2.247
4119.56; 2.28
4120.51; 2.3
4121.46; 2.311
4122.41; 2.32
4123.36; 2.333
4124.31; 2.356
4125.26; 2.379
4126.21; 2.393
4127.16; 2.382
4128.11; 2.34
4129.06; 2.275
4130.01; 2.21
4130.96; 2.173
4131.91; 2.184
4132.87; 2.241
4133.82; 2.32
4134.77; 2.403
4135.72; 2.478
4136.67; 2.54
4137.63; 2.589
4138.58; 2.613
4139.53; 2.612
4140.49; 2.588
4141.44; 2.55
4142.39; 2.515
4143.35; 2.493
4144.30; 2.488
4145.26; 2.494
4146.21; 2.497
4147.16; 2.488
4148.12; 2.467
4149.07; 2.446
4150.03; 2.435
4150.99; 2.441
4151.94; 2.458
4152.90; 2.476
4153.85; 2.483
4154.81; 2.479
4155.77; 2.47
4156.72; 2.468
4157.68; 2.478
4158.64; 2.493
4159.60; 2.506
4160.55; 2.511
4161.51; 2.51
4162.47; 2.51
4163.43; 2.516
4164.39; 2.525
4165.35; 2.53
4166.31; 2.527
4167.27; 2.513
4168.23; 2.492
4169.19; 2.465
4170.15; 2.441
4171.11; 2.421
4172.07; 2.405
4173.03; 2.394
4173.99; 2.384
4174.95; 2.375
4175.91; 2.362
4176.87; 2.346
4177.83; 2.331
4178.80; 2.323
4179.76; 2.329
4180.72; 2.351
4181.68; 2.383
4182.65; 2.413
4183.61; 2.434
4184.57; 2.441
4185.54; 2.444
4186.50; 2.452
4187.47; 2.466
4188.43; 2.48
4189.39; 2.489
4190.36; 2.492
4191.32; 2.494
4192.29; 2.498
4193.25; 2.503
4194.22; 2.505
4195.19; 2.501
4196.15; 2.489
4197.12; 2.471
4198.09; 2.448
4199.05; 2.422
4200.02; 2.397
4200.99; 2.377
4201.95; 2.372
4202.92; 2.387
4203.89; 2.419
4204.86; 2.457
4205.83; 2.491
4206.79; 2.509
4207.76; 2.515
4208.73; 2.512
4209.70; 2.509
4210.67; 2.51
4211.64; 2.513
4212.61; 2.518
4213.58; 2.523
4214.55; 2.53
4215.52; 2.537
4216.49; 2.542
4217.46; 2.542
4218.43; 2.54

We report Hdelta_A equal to 8.4 angstroms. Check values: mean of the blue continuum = 2.51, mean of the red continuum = 2.45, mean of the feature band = 1.94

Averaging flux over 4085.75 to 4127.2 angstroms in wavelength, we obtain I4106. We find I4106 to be 1.97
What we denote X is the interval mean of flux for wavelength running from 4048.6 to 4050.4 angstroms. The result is 2.64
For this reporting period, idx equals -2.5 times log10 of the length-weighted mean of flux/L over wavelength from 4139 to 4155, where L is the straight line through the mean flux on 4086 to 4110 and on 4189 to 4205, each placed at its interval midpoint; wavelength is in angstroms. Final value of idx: -0.18 mag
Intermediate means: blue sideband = 1.78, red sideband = 2.45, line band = 2.5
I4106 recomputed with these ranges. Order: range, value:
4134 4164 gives 2.5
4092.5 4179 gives 2.26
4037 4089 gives 2.45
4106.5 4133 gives 2.21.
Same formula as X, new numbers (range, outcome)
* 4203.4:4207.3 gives 2.47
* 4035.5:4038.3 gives 2.56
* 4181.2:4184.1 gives 2.41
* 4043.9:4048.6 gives 2.56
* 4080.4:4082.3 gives 2.42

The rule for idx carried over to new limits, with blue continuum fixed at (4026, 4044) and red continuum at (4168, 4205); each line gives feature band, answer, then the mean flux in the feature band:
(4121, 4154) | 0.02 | 2.42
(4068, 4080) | 0.04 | 2.41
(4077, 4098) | 0.19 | 2.09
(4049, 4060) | -0.02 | 2.57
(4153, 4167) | -0.02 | 2.5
